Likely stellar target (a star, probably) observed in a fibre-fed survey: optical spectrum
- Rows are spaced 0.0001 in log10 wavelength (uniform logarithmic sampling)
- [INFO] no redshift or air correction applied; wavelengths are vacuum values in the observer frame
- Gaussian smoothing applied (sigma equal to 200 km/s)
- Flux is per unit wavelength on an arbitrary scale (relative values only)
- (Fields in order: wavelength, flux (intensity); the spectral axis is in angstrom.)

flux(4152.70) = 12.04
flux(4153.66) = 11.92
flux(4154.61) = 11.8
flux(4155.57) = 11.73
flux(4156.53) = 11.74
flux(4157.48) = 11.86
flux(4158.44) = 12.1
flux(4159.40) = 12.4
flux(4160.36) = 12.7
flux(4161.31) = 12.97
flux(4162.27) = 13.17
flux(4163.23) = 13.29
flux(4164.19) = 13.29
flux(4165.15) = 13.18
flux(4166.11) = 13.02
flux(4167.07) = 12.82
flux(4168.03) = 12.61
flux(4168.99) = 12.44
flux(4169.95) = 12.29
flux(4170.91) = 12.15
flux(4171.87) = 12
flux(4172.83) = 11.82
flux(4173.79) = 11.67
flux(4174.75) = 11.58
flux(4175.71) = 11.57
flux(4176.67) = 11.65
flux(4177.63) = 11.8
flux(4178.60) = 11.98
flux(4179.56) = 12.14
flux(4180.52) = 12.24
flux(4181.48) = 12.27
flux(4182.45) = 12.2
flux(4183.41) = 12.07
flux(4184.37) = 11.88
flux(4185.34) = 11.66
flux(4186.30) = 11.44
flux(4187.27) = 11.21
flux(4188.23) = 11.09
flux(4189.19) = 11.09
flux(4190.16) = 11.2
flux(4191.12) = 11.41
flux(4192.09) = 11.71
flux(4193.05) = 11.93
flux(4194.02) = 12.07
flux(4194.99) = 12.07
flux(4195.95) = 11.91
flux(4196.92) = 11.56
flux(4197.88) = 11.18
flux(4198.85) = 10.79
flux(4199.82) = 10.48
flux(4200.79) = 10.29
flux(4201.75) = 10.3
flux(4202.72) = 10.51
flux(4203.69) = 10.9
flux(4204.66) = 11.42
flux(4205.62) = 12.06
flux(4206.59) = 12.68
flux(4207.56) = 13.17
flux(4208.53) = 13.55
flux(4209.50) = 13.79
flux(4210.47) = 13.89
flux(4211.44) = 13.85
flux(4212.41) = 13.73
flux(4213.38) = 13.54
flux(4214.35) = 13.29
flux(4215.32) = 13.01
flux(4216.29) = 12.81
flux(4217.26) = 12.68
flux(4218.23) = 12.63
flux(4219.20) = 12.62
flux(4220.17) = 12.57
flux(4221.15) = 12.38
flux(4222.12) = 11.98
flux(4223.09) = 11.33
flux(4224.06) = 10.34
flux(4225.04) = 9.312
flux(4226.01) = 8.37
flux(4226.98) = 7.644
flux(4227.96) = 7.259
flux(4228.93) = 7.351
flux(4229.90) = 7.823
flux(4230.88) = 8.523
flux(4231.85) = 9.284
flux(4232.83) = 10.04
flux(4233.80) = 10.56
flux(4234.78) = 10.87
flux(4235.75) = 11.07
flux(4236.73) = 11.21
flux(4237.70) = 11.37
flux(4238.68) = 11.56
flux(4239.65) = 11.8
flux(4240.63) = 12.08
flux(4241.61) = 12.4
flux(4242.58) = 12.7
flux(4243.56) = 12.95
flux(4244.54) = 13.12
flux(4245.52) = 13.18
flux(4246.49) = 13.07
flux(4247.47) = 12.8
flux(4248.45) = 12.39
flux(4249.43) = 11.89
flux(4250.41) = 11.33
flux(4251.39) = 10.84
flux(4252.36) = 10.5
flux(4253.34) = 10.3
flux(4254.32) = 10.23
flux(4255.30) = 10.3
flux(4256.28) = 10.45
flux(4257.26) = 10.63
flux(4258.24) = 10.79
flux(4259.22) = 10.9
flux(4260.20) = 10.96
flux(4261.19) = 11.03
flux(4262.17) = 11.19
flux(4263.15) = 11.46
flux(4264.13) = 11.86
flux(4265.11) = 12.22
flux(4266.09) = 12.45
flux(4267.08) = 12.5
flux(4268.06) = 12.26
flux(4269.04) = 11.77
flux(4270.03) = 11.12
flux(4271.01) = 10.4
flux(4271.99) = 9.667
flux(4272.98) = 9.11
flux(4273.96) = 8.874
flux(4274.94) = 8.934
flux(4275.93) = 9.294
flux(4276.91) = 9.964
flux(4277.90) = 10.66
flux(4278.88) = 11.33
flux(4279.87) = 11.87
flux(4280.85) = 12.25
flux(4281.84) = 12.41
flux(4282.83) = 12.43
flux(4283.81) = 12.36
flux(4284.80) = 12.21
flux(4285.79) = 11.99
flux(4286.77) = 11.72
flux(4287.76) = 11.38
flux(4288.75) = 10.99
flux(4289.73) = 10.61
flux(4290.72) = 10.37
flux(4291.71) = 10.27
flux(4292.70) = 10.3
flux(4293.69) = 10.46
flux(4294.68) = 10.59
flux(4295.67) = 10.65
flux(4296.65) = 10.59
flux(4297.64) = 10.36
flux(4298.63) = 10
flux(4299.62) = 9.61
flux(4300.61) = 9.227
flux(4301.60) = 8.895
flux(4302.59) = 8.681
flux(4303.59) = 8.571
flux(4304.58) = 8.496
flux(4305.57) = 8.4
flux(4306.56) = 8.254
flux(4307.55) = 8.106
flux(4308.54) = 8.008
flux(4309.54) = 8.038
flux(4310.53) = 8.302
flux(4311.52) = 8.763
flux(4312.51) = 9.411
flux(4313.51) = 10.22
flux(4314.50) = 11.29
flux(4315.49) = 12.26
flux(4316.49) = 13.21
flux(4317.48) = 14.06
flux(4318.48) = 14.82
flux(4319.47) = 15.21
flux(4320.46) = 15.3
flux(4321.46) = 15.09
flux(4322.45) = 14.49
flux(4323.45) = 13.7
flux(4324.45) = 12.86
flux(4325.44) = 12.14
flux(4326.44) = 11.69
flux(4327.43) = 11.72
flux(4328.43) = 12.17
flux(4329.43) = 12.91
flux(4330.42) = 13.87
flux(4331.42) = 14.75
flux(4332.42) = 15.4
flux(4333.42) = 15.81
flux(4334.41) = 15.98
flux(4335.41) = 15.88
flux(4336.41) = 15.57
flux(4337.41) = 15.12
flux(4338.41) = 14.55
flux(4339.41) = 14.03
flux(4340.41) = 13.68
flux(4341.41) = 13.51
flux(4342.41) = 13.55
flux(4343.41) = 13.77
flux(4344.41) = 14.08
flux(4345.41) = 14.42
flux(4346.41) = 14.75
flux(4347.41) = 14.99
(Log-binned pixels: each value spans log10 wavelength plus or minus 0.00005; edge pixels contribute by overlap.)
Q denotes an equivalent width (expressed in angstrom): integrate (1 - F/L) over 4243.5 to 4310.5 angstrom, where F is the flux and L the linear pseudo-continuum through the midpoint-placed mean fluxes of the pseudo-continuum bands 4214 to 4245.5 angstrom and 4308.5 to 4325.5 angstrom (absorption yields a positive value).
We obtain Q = 5.30 angstrom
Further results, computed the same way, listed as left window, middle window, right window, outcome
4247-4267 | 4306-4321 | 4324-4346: 2.5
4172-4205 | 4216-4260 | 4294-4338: 2.3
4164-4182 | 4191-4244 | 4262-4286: 1.6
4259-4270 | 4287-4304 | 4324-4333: 3.1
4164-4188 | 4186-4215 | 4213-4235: -1.5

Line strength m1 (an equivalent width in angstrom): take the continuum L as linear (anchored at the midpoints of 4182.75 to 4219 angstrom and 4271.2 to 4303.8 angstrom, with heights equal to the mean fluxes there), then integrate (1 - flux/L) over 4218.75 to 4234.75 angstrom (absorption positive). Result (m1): 2.4 angstrom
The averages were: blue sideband 12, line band 9.85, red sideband 10.5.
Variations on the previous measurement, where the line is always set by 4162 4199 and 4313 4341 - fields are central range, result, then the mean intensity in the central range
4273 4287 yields 2.3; 11.1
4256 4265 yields 1.3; 11.1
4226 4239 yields 3.2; 9.51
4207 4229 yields 1.0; 11.9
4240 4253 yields 0.6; 12.2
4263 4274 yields 1.6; 11.2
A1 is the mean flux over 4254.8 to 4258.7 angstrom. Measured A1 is 10.5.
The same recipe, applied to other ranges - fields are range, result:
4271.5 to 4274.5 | 9.22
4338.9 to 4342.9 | 13.7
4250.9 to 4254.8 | 10.5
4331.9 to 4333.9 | 15.6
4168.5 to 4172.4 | 12.2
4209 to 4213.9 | 13.8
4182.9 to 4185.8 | 11.9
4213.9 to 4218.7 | 12.9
